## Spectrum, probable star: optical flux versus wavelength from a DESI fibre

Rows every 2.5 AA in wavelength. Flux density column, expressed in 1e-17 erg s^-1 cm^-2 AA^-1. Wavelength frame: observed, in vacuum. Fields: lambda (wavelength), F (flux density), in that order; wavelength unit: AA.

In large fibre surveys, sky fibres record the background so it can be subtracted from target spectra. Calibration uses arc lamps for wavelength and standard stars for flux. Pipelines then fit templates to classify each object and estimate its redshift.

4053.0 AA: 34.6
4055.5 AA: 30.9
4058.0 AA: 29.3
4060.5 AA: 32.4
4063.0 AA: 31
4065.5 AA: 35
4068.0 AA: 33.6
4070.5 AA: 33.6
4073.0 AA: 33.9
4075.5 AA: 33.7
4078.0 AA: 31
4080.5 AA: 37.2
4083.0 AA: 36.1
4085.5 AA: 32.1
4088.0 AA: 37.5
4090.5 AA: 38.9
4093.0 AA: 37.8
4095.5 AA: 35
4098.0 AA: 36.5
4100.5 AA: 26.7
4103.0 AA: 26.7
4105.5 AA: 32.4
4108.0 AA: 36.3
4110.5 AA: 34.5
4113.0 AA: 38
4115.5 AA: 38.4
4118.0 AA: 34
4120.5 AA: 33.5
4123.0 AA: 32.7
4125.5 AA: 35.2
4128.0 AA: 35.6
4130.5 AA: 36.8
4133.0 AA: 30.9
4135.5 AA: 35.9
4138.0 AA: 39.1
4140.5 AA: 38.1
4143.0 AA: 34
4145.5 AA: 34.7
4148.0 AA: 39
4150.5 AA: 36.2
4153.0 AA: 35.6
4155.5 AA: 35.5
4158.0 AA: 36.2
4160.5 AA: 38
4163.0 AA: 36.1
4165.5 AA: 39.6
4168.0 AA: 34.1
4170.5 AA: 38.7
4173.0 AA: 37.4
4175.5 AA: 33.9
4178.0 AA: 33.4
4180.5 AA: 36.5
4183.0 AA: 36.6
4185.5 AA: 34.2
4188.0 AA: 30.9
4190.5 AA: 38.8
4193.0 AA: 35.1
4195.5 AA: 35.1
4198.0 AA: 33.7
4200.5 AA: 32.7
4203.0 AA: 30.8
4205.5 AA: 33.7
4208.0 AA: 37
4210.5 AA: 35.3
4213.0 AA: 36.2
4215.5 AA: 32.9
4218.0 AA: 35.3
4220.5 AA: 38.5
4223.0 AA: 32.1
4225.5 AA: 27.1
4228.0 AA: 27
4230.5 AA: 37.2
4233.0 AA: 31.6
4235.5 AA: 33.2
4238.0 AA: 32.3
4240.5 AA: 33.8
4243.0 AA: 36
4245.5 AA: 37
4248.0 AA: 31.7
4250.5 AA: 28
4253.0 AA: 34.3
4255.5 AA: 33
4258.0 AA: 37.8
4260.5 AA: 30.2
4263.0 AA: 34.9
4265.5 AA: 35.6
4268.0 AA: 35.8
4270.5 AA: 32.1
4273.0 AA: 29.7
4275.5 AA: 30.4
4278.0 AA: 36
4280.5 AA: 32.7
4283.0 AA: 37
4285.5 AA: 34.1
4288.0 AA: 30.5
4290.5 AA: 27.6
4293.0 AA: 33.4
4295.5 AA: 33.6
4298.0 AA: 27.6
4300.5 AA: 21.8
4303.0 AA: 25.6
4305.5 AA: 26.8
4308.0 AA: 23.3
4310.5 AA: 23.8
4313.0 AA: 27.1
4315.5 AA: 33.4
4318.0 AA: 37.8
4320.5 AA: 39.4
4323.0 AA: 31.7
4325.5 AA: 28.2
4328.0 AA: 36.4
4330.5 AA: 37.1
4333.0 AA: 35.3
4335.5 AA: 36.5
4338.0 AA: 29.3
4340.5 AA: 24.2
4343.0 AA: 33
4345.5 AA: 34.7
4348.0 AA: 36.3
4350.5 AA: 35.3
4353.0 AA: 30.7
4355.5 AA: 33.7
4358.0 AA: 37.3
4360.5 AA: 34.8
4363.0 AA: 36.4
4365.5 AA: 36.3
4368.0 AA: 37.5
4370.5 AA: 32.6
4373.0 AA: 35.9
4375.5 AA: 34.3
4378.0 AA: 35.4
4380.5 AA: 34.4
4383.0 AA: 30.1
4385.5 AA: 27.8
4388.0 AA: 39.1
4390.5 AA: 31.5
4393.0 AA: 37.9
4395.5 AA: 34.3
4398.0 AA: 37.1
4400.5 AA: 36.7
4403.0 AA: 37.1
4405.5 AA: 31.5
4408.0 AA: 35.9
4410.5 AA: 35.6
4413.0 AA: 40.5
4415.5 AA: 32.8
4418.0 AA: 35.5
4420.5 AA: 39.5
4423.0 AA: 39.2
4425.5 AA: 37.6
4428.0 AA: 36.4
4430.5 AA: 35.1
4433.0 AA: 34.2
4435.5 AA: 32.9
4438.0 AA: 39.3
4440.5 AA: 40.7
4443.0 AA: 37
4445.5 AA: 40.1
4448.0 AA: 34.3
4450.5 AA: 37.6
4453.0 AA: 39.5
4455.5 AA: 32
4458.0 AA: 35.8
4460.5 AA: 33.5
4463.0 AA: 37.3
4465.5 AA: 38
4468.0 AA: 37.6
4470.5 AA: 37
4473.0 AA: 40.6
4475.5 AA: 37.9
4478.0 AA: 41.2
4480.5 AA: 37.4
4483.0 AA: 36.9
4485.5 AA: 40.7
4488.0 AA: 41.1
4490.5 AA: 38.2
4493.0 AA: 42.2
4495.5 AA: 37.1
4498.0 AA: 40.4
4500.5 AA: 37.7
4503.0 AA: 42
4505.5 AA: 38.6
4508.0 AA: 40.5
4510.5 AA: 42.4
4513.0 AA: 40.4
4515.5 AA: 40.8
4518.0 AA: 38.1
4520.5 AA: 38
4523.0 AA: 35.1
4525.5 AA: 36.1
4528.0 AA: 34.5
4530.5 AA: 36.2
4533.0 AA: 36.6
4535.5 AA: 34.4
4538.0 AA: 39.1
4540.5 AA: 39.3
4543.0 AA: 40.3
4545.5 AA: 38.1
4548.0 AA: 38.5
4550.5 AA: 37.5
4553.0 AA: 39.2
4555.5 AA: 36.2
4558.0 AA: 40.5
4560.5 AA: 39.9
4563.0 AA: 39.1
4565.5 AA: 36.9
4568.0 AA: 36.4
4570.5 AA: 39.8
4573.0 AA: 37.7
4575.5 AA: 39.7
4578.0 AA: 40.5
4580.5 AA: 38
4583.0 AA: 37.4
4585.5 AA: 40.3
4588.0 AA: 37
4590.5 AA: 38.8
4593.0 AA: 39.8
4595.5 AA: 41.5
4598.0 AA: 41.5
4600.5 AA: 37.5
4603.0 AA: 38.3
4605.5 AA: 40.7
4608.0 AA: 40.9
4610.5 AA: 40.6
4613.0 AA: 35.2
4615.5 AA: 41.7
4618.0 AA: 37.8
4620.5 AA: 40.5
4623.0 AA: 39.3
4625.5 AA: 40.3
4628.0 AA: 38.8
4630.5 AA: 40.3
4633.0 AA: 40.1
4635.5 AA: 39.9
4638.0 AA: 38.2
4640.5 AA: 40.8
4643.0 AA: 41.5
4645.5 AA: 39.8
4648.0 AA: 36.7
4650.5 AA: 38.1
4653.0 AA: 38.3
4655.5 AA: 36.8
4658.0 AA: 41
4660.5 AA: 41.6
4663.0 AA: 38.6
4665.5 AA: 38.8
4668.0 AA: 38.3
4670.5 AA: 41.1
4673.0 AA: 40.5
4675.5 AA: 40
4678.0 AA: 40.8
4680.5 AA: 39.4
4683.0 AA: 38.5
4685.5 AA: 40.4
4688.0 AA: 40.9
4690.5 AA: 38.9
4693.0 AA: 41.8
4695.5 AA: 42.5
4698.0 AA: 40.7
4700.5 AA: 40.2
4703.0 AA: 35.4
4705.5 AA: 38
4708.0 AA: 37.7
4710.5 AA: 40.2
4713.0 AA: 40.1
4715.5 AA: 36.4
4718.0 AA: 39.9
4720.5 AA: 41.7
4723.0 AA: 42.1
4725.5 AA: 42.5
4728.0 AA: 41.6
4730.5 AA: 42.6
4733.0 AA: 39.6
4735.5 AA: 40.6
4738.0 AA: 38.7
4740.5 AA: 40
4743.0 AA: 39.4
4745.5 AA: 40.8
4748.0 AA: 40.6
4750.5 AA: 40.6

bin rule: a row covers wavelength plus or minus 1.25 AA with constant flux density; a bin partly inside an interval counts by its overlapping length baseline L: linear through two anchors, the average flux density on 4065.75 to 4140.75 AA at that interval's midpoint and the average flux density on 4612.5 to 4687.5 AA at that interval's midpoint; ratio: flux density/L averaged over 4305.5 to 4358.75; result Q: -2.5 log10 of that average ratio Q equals 0.13 mag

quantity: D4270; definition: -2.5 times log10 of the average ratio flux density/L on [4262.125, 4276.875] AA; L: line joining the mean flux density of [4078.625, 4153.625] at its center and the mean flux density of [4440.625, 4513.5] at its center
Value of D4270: 0.11 mag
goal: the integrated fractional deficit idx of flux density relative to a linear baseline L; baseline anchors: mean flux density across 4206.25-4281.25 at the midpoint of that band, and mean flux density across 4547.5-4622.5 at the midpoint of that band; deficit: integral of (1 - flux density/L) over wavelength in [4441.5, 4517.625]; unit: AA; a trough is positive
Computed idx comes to -2.5 AA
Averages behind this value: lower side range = 33.5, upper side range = 39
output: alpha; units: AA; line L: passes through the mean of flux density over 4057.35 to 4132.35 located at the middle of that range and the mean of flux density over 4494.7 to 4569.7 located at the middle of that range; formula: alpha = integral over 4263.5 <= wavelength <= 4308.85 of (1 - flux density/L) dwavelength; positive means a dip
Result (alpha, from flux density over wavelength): 6.43 AA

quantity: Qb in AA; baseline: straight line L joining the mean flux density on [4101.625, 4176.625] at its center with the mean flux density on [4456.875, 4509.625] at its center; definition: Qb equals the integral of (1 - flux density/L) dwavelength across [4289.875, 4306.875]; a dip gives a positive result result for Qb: 4.1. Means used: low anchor 35.6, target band 28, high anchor 38.7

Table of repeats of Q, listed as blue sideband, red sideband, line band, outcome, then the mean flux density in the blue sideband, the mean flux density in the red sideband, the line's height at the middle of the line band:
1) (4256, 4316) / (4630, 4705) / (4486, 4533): -0.08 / 30.9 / 39.6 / 36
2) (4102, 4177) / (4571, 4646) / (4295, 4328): 0.25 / 35.6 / 39.5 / 37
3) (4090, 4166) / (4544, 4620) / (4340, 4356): 0.13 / 35.3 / 38.9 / 37.1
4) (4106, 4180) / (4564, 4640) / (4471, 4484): -0.01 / 35.9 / 39.2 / 38.3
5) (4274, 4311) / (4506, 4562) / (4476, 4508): -0.08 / 29.7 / 38.3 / 36.8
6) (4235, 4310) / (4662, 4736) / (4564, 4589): -0.02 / 31.8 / 40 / 37.6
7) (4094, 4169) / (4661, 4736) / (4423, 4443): 0.03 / 35.2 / 40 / 37.7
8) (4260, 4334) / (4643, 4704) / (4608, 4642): -0.03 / 31.6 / 39.6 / 38.6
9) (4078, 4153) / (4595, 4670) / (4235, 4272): 0.08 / 35.1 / 39.4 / 36.3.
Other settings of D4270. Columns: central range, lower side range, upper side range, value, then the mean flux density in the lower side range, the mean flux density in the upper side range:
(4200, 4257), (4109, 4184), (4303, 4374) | 0.04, 35.9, 32.9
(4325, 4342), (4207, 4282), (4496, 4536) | 0.08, 33.5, 38.3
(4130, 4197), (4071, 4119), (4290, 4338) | -0.08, 34.6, 30.9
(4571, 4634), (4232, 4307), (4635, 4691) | -0.03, 32.1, 39.5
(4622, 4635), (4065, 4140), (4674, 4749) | -0.01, 34.7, 40.1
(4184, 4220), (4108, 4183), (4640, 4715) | 0.06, 35.9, 39.5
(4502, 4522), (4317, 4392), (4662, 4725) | -0.09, 34.1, 39.8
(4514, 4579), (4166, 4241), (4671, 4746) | 0.01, 34.2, 40.1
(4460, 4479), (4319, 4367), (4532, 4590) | -0.04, 34.1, 38.4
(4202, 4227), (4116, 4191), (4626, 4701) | 0.07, 35.7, 39.8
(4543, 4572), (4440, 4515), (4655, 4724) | 0.02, 38.5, 39.7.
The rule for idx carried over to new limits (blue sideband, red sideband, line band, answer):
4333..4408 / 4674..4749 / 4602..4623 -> -0.6 AA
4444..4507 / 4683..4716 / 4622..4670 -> -0.2 AA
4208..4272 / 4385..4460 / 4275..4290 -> 0.4 AA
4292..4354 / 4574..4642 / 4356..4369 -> -1.5 AA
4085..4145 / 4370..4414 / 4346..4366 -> -0.1 AA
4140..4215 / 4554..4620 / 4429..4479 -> 1.1 AA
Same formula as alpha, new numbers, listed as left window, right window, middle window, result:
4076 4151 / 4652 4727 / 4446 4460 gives 0.69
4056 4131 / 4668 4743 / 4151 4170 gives -0.96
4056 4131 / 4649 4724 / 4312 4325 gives 0.91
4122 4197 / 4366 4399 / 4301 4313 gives 3.44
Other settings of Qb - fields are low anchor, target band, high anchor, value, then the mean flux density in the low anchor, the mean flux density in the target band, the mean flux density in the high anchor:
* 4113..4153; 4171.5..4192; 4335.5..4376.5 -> 0.03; 35.7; 35.3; 34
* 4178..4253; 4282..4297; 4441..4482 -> 1.00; 33.8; 32.5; 37.4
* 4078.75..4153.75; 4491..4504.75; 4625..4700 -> -0.49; 35.1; 39.7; 39.8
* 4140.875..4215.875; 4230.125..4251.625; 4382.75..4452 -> 1.40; 35.5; 33.3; 36.1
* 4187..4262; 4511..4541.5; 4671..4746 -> 0.12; 33.6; 37.5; 40.1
